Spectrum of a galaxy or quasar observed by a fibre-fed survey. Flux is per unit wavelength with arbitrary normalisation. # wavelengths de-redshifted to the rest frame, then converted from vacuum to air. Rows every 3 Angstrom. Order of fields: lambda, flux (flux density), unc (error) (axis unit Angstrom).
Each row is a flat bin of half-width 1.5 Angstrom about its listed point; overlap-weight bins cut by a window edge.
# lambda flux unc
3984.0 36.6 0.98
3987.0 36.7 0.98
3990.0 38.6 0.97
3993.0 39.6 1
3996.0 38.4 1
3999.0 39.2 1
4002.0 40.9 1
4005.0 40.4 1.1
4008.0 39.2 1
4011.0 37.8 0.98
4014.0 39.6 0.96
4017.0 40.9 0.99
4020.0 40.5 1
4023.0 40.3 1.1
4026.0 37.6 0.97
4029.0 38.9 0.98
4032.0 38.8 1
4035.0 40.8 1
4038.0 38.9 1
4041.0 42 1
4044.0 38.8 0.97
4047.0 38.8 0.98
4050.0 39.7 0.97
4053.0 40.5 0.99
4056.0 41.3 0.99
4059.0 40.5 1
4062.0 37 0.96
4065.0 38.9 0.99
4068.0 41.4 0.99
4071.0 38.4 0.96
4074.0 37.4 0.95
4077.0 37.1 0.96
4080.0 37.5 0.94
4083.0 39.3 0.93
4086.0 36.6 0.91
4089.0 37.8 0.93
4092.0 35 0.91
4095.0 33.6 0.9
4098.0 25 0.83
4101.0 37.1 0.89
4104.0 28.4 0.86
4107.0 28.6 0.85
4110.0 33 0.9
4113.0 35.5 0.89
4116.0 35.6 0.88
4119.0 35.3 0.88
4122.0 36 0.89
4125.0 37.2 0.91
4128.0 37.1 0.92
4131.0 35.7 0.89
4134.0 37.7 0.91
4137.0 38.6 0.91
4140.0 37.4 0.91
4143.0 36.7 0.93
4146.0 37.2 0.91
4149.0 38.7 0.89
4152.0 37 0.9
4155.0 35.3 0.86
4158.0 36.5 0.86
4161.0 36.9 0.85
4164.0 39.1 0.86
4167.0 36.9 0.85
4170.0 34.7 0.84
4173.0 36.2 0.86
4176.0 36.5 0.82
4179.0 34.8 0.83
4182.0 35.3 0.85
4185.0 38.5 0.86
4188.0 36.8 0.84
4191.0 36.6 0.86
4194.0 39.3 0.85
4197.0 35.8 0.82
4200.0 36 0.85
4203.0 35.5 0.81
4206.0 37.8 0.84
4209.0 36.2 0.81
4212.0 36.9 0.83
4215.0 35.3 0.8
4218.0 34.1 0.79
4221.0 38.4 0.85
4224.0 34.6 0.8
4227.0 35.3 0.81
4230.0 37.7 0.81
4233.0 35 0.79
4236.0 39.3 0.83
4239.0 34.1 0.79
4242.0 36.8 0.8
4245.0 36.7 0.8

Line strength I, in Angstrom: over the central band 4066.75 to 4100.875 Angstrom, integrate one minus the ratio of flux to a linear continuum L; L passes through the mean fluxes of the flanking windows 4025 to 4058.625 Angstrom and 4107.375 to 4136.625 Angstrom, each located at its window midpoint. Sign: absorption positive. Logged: 1.2 Angstrom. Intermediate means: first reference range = 39.7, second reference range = 35.7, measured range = 36.3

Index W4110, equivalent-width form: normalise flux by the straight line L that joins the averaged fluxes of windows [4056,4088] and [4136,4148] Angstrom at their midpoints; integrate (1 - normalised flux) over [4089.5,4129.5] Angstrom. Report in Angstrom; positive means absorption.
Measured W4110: 4.44 Angstrom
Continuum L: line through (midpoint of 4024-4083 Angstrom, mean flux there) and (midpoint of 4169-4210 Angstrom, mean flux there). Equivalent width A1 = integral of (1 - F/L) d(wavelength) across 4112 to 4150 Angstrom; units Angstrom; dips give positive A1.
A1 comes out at 0.8 Angstrom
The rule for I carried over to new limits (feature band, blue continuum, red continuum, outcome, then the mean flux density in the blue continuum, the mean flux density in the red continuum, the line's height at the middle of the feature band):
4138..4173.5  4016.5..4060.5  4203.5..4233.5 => 0.5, 39.9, 36.1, 37.4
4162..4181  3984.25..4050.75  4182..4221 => 0.4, 39.3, 36.6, 37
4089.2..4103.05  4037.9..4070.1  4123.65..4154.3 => 2.0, 39.8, 37.3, 38.6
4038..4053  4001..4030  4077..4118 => -0.9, 39.6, 34.2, 37.6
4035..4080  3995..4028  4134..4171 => -0.7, 39.5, 37.1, 38.8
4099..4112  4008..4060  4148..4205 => 2.2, 39.7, 36.6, 38.2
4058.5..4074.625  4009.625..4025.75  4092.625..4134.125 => -1.0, 39.7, 33.9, 36.7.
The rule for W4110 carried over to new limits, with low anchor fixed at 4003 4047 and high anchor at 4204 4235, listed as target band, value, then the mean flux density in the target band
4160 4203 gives 0.2 Angstrom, 36.6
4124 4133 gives 0.3 Angstrom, 36.7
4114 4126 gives 0.6 Angstrom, 36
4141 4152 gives 0.0 Angstrom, 37.5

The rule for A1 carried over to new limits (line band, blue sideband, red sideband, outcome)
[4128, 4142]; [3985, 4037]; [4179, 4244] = 0.1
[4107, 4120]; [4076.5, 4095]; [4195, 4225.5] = 0.9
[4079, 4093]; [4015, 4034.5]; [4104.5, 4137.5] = -0.2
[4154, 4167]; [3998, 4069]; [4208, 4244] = 0.1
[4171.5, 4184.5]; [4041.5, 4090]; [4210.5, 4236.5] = 0.4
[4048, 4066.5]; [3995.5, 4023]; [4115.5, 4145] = -0.5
